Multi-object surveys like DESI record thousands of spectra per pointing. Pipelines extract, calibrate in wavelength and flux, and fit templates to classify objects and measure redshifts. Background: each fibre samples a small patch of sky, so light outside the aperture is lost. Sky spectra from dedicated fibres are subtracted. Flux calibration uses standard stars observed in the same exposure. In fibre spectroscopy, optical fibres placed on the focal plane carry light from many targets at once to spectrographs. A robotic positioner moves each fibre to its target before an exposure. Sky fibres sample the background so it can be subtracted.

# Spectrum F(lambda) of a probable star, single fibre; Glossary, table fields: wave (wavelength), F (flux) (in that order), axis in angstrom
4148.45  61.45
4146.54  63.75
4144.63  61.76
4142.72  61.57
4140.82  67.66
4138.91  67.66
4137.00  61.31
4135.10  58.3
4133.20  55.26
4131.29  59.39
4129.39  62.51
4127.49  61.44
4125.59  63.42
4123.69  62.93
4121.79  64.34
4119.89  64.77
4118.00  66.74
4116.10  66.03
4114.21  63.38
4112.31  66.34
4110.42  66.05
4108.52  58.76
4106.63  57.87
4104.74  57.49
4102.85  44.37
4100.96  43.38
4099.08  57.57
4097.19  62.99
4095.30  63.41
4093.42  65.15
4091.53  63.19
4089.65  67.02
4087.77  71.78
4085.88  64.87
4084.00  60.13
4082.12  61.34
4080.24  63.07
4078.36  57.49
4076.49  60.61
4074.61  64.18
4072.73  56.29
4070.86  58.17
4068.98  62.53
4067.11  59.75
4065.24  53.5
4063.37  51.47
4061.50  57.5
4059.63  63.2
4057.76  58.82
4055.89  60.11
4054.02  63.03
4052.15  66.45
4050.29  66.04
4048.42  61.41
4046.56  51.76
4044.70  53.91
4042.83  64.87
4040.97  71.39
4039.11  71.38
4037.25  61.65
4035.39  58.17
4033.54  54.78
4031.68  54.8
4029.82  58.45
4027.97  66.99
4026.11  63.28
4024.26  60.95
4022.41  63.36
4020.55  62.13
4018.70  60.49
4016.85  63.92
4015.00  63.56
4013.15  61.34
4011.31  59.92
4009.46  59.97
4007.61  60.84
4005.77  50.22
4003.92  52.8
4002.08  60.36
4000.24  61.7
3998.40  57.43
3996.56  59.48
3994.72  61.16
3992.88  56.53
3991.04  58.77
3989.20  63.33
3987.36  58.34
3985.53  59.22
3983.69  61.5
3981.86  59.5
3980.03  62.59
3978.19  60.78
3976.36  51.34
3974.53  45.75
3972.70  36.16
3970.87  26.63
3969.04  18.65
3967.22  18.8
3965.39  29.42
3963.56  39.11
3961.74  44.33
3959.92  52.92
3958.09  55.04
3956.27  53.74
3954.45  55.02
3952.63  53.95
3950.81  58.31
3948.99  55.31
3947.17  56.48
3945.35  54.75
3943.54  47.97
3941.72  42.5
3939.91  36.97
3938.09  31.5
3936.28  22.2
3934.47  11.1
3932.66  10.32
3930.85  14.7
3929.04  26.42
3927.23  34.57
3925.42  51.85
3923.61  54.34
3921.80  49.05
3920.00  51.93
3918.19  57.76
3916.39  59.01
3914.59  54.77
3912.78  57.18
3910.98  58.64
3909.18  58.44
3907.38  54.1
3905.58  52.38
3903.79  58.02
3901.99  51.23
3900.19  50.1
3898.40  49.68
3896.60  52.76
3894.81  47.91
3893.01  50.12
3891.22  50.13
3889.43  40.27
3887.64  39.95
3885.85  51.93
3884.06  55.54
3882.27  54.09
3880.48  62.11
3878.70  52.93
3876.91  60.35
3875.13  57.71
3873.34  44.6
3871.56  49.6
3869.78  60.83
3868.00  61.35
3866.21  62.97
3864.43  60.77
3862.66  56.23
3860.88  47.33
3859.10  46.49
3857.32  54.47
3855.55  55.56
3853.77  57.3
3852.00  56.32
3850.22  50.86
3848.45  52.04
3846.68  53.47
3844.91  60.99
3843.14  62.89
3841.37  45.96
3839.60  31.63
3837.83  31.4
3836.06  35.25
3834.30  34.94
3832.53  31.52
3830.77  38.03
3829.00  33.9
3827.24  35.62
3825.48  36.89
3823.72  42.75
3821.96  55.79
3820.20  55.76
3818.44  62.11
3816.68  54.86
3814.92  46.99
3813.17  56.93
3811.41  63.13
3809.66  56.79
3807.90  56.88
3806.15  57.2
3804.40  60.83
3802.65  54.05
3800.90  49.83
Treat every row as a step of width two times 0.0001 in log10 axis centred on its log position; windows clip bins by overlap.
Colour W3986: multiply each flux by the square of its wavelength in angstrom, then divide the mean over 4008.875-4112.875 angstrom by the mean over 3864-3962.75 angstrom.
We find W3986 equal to 1.3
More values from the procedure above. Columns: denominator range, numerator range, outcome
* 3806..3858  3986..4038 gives 1.34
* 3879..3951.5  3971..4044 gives 1.32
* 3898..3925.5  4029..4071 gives 1.18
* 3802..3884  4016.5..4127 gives 1.34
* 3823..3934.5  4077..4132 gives 1.42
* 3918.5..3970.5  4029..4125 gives 1.61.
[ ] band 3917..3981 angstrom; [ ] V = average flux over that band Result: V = 42.2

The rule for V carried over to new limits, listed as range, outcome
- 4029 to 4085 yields 60.2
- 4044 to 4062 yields 60.4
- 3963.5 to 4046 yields 55.9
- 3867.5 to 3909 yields 52.5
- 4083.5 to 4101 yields 63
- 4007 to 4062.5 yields 61.5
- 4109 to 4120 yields 65.3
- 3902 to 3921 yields 56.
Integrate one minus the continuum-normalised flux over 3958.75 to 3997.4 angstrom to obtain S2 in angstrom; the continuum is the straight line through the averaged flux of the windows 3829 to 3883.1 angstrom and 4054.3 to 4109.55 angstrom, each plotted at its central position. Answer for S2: 4.7 angstrom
